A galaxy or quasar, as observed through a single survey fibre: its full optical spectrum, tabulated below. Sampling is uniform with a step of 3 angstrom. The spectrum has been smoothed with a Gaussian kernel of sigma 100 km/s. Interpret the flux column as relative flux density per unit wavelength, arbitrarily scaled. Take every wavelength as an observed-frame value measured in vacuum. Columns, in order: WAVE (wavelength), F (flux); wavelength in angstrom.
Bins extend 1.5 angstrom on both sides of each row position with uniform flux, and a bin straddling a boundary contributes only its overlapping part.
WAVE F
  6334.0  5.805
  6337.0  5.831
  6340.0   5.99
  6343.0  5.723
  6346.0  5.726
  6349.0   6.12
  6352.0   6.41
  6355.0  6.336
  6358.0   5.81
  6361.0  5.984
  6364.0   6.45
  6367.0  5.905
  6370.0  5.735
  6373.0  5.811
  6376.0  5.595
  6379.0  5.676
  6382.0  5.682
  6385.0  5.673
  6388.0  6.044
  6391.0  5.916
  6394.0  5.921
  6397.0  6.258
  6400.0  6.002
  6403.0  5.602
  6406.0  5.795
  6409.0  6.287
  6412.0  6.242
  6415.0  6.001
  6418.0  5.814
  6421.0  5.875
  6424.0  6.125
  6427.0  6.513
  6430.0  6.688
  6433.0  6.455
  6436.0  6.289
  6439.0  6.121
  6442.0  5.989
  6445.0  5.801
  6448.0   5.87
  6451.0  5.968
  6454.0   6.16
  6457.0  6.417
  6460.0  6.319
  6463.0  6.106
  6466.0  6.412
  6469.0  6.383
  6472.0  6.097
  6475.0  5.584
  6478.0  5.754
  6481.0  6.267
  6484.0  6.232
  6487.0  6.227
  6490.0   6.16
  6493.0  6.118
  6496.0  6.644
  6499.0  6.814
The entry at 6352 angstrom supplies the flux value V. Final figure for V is 6.41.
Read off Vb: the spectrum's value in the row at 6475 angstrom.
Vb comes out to 5.584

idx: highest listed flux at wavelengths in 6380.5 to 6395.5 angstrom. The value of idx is 6.044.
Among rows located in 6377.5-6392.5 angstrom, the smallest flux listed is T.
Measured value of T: 5.673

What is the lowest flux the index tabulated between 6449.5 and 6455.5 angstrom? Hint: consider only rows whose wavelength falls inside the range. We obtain 5.968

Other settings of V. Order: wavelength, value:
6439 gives 6.121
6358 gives 5.81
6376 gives 5.595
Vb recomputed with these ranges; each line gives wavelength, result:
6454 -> 6.16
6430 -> 6.688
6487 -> 6.227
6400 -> 6.002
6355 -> 6.336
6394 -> 5.921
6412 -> 6.242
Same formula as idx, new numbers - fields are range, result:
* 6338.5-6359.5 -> 6.41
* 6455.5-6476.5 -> 6.417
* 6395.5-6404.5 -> 6.258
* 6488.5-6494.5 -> 6.16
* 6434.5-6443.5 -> 6.289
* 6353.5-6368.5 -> 6.45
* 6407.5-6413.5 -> 6.287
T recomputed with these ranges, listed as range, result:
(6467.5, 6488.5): 5.584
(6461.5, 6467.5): 6.106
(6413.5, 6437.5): 5.814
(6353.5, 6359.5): 5.81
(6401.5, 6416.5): 5.602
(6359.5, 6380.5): 5.595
